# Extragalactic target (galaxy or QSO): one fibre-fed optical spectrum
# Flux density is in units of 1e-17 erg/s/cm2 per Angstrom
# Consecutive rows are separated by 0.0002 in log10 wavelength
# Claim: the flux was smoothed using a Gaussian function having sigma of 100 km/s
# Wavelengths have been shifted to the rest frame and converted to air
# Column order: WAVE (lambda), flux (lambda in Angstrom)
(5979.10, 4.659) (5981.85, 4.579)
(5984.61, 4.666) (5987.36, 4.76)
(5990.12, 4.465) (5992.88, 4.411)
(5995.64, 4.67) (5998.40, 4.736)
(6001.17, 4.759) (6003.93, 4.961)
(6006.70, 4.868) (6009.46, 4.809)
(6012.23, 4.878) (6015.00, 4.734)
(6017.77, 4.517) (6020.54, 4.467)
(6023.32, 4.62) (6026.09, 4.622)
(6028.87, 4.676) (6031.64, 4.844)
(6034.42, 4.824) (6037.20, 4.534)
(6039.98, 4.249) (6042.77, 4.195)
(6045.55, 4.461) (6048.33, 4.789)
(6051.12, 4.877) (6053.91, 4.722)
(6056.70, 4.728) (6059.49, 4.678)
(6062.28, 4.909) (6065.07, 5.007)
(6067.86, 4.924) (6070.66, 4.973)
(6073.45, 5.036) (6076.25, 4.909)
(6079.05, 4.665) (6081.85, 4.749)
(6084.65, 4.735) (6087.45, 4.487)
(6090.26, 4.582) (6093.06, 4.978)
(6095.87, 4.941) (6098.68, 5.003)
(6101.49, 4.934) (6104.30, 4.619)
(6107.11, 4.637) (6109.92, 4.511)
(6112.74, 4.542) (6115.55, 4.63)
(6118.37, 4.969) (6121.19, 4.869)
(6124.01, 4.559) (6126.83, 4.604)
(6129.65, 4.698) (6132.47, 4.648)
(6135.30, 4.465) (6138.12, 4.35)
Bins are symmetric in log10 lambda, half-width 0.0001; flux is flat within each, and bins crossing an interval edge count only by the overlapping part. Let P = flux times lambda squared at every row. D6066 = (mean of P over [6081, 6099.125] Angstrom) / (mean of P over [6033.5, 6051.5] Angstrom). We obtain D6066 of 1.07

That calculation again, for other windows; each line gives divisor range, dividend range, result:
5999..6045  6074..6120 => 1.05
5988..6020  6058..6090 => 1.05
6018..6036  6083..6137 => 1.04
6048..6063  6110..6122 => 1.01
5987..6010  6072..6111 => 1.05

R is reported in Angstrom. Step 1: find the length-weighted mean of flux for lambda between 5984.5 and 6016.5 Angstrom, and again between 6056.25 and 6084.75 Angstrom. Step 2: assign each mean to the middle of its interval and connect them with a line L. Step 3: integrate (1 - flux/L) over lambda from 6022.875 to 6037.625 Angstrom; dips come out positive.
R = 0.3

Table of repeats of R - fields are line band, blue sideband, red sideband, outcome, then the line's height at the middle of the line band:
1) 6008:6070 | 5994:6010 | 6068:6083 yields 1.9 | 4.83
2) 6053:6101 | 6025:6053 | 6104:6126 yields -2.0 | 4.64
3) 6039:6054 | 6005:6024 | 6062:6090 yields 0.7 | 4.77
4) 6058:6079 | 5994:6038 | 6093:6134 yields -0.8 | 4.73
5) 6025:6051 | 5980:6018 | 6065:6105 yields 0.9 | 4.76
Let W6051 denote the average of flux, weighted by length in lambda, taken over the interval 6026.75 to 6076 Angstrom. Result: 4.73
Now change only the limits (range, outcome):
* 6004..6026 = 4.71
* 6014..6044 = 4.57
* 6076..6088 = 4.71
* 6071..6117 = 4.75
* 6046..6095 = 4.8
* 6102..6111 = 4.63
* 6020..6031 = 4.62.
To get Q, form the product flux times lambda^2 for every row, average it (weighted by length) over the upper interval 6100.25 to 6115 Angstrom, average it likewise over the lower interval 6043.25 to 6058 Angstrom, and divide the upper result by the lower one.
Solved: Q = 1.0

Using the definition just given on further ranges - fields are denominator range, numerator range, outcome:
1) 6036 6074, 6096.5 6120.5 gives 1.02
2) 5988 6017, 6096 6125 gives 1.04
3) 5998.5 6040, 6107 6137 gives 1.02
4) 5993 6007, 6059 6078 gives 1.06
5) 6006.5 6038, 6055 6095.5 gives 1.04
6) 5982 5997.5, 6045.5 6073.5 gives 1.08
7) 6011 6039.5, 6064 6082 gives 1.07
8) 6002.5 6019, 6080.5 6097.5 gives 1.02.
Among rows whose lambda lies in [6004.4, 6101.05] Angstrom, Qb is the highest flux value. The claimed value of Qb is 5.036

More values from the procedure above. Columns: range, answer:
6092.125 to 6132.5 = 5.003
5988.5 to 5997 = 4.67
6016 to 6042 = 4.844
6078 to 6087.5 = 4.749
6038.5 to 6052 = 4.877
